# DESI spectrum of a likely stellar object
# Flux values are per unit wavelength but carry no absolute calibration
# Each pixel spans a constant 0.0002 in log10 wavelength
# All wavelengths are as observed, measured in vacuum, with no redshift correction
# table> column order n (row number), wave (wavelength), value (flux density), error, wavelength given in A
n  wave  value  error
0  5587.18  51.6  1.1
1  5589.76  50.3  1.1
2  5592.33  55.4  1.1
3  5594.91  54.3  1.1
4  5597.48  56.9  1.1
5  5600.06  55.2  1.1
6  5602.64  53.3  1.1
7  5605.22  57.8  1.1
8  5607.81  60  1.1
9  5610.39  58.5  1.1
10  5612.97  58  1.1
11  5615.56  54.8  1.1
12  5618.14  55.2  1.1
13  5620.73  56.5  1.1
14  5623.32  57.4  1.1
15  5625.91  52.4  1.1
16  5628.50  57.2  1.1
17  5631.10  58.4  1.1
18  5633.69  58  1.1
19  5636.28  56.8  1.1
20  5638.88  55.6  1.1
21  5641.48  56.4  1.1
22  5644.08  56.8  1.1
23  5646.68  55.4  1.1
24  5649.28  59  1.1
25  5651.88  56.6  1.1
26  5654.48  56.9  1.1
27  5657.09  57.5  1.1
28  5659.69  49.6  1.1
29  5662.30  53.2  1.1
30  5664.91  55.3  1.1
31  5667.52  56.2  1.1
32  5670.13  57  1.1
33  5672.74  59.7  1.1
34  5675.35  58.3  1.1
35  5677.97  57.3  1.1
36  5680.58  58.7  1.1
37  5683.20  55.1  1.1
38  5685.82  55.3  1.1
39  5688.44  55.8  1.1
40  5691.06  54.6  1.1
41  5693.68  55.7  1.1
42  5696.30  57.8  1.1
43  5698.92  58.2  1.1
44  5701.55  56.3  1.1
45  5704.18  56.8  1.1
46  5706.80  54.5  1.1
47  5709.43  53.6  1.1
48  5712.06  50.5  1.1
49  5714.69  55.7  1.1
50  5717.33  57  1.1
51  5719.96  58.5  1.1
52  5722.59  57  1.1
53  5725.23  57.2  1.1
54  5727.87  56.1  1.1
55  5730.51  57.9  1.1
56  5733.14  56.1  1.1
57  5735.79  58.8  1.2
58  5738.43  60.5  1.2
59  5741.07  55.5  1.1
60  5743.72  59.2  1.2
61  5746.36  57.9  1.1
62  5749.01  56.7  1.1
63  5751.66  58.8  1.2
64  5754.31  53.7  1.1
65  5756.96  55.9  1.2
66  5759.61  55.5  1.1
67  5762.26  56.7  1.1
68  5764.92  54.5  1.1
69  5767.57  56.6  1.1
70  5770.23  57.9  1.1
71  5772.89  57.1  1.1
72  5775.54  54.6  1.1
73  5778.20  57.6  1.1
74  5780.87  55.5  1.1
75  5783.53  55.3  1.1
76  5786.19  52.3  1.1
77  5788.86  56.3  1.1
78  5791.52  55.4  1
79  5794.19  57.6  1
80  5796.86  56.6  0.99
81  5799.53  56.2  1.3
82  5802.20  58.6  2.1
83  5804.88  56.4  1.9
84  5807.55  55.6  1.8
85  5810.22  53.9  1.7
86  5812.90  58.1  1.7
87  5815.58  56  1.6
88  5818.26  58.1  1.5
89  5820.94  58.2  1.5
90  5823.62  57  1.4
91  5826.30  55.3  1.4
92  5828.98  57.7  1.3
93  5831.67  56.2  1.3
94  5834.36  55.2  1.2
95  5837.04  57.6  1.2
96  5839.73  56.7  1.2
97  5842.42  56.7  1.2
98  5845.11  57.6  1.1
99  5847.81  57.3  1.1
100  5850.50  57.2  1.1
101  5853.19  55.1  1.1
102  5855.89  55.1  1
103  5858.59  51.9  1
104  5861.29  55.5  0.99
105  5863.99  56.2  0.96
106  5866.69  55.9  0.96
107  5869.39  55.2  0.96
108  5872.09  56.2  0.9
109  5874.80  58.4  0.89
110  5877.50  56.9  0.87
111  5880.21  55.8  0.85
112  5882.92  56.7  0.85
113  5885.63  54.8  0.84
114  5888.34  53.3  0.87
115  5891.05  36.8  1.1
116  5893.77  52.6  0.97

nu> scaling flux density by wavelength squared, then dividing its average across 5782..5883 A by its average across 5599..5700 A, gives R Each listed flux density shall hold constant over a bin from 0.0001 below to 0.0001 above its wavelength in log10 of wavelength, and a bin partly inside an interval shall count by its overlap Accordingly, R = 1.1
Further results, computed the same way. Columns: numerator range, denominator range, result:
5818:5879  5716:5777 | 1.03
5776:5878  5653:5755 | 1.04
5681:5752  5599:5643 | 1.03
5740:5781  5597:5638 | 1.05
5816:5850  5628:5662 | 1.08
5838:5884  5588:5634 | 1.09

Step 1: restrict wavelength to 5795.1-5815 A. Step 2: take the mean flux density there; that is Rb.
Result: 56.5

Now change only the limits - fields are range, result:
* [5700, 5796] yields 56.3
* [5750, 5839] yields 56.3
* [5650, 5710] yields 56.2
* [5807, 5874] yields 56.2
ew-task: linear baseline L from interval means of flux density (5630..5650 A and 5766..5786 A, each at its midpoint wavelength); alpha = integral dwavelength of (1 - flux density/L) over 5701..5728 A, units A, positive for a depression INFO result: 0.4 A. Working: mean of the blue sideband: 57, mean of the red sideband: 56.1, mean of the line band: 55.7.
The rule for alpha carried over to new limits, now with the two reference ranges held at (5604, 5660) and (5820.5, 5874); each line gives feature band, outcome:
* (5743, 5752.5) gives -0.27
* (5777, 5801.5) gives 0.17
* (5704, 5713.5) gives 0.50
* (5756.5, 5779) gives 0.05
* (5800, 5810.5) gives -0.01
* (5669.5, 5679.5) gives -0.28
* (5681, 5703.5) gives 0.13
